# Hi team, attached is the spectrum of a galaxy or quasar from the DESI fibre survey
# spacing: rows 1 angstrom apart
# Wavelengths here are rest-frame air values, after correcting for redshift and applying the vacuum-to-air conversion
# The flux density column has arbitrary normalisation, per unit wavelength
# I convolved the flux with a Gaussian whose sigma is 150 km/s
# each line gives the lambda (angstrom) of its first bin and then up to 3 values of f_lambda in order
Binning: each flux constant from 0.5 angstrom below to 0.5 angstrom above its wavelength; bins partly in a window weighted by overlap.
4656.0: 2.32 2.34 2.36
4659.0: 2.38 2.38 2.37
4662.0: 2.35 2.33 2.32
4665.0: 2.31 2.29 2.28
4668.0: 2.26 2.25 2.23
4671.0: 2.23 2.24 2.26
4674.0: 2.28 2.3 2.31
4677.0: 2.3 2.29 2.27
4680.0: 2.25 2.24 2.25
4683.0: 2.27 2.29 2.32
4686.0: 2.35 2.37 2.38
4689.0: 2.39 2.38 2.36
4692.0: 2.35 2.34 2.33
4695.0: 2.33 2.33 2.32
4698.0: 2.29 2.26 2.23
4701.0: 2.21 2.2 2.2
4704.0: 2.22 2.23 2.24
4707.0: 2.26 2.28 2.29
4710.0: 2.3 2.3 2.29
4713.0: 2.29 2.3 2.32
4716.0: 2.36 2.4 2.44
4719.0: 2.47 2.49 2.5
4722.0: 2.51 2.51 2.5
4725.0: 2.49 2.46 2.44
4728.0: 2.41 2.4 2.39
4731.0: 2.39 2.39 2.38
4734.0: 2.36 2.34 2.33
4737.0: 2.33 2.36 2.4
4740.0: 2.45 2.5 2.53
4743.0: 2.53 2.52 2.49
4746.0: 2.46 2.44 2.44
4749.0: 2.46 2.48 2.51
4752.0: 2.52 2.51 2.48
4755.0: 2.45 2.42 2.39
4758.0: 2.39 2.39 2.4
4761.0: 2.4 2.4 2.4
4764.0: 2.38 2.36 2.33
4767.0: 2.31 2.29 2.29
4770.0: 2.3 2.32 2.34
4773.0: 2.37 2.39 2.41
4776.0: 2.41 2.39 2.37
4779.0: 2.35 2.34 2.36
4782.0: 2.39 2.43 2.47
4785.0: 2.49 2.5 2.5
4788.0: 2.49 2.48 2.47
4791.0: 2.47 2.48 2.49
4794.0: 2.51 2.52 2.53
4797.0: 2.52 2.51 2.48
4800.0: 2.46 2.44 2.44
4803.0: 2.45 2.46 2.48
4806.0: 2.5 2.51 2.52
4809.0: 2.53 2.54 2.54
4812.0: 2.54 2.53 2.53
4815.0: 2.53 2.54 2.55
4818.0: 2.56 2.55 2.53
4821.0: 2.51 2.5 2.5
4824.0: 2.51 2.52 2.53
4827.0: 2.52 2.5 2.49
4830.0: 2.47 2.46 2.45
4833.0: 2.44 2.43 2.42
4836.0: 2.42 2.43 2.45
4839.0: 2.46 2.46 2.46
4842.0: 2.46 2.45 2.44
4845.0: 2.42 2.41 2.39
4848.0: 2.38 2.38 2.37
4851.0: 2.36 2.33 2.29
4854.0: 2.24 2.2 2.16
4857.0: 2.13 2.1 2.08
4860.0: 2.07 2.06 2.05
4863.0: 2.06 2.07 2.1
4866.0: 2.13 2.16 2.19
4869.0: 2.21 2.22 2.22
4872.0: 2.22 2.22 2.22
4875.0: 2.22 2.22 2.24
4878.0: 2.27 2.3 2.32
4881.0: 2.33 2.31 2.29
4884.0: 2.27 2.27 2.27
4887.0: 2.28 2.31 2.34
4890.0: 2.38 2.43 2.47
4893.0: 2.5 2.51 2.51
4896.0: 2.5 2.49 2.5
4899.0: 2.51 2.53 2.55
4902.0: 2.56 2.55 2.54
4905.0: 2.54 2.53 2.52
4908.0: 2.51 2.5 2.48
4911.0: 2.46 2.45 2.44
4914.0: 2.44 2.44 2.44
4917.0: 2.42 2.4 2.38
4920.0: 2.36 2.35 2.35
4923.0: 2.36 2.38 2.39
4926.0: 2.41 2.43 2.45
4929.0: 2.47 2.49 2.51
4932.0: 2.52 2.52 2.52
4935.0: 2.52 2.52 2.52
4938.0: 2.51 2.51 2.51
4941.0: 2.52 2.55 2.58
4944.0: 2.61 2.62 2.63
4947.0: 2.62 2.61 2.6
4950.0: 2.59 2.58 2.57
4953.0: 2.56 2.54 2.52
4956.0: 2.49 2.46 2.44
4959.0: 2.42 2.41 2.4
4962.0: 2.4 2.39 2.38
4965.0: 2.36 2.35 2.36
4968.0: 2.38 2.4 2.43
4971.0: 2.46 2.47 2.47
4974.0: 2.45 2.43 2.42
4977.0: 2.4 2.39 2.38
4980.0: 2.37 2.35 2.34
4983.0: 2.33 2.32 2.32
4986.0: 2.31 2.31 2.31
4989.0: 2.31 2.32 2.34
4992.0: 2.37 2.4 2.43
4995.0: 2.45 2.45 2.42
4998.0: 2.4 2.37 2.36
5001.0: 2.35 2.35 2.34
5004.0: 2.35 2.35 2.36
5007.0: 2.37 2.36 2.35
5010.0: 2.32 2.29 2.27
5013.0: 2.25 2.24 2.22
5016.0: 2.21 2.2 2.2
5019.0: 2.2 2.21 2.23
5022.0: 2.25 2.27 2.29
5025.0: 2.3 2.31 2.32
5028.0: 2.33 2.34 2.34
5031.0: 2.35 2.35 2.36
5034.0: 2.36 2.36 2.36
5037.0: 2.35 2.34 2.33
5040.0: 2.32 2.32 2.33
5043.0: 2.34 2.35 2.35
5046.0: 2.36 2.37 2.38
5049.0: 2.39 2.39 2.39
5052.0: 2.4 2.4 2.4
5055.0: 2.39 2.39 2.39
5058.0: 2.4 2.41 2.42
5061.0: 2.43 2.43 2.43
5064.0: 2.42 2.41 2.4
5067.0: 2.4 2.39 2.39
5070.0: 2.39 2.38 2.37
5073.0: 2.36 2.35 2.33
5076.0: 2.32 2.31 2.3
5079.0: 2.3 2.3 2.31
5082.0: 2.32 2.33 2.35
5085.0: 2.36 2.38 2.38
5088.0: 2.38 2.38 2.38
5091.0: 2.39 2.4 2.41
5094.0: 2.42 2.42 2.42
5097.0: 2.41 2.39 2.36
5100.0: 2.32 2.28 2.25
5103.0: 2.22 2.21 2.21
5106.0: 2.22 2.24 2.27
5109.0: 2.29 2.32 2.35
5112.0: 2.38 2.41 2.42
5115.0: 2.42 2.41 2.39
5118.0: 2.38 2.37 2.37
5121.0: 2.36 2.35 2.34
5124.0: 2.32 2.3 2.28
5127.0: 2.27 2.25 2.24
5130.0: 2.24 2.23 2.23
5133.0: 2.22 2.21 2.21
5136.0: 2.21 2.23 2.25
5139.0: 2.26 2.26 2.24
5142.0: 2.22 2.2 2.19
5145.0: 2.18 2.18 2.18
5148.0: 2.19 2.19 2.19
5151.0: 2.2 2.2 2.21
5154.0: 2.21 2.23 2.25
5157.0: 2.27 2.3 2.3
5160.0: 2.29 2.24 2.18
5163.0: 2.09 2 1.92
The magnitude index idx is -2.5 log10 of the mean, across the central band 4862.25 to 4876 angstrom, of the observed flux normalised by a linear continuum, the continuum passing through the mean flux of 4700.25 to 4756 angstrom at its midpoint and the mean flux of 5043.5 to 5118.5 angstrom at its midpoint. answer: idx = 0.10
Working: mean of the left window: 2.39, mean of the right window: 2.36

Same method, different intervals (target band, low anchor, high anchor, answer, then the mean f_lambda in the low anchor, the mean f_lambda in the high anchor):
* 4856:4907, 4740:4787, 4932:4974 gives 0.07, 2.42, 2.49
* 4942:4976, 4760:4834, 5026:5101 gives -0.04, 2.46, 2.37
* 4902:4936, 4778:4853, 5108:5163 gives -0.02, 2.47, 2.27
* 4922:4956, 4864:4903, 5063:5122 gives -0.08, 2.33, 2.35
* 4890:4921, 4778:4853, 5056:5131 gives -0.02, 2.47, 2.35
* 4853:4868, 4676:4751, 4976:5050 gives 0.11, 2.36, 2.33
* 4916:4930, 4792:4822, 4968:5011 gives 0.01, 2.51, 2.37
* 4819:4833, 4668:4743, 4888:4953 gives -0.03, 2.34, 2.49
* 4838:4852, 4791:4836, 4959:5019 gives 0.03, 2.5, 2.36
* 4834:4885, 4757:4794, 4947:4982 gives 0.07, 2.4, 2.45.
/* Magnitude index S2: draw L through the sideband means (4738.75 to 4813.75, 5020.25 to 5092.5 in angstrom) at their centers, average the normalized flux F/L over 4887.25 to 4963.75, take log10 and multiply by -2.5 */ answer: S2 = -0.04 mag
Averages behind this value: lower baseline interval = 2.44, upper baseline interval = 2.36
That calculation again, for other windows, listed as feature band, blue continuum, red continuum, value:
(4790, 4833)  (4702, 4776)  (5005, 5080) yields -0.06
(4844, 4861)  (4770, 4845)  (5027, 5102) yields 0.08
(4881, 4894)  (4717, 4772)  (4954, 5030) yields 0.02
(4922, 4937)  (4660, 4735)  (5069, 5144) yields -0.06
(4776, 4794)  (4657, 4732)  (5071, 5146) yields -0.05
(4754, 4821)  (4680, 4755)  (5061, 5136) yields -0.04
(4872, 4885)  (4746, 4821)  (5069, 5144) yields 0.07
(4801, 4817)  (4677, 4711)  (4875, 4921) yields -0.07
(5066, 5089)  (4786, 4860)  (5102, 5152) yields -0.02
